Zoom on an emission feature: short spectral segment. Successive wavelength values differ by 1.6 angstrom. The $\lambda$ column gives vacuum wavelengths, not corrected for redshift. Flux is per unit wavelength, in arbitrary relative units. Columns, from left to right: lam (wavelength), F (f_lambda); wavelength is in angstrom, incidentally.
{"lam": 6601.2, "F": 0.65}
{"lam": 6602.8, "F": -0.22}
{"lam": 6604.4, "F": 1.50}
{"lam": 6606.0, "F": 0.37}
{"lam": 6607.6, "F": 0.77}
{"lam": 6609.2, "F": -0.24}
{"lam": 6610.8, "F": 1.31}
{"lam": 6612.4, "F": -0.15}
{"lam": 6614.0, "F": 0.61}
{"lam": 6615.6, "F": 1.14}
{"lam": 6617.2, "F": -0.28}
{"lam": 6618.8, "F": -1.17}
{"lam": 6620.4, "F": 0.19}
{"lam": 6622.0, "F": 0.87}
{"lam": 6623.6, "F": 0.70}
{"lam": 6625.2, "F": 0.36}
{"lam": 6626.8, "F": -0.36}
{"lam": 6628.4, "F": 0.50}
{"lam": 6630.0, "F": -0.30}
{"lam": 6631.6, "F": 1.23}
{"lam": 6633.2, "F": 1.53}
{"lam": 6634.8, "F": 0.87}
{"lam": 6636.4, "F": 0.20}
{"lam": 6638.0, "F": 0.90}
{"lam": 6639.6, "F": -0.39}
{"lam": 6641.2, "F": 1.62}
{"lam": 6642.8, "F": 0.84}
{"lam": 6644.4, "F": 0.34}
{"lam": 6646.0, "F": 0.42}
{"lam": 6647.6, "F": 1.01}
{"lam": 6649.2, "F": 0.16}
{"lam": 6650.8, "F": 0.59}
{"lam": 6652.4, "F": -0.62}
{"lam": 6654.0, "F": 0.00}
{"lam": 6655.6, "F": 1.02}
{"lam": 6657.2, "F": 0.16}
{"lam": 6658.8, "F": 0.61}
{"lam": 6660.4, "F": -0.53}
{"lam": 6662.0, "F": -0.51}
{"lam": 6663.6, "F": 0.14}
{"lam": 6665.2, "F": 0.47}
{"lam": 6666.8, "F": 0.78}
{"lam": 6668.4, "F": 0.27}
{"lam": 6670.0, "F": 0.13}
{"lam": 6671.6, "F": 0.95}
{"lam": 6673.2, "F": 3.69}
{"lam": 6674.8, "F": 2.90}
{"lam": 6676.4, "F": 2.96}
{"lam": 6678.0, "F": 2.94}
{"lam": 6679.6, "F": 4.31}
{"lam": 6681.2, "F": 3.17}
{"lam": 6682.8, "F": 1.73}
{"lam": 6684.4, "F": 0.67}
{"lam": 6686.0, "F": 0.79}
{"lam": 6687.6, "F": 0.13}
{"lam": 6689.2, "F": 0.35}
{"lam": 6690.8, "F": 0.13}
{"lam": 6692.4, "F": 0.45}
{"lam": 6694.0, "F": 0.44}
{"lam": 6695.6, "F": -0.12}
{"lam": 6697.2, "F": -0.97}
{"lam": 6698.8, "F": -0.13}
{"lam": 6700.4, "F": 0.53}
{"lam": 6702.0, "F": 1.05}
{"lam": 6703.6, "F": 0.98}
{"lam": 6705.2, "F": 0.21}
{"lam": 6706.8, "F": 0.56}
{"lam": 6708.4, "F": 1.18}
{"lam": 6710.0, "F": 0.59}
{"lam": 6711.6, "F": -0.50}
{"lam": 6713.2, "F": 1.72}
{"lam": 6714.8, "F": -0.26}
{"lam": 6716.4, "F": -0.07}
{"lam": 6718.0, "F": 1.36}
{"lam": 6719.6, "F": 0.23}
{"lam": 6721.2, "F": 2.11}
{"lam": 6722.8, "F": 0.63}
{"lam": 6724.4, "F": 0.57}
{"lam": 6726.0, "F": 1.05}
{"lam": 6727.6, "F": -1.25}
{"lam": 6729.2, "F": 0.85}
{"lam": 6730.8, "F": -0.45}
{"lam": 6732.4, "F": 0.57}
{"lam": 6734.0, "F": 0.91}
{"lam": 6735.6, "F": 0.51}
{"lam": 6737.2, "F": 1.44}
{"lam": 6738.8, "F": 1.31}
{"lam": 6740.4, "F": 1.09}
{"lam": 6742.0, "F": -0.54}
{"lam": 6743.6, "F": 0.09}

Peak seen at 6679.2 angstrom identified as [O II] 3727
